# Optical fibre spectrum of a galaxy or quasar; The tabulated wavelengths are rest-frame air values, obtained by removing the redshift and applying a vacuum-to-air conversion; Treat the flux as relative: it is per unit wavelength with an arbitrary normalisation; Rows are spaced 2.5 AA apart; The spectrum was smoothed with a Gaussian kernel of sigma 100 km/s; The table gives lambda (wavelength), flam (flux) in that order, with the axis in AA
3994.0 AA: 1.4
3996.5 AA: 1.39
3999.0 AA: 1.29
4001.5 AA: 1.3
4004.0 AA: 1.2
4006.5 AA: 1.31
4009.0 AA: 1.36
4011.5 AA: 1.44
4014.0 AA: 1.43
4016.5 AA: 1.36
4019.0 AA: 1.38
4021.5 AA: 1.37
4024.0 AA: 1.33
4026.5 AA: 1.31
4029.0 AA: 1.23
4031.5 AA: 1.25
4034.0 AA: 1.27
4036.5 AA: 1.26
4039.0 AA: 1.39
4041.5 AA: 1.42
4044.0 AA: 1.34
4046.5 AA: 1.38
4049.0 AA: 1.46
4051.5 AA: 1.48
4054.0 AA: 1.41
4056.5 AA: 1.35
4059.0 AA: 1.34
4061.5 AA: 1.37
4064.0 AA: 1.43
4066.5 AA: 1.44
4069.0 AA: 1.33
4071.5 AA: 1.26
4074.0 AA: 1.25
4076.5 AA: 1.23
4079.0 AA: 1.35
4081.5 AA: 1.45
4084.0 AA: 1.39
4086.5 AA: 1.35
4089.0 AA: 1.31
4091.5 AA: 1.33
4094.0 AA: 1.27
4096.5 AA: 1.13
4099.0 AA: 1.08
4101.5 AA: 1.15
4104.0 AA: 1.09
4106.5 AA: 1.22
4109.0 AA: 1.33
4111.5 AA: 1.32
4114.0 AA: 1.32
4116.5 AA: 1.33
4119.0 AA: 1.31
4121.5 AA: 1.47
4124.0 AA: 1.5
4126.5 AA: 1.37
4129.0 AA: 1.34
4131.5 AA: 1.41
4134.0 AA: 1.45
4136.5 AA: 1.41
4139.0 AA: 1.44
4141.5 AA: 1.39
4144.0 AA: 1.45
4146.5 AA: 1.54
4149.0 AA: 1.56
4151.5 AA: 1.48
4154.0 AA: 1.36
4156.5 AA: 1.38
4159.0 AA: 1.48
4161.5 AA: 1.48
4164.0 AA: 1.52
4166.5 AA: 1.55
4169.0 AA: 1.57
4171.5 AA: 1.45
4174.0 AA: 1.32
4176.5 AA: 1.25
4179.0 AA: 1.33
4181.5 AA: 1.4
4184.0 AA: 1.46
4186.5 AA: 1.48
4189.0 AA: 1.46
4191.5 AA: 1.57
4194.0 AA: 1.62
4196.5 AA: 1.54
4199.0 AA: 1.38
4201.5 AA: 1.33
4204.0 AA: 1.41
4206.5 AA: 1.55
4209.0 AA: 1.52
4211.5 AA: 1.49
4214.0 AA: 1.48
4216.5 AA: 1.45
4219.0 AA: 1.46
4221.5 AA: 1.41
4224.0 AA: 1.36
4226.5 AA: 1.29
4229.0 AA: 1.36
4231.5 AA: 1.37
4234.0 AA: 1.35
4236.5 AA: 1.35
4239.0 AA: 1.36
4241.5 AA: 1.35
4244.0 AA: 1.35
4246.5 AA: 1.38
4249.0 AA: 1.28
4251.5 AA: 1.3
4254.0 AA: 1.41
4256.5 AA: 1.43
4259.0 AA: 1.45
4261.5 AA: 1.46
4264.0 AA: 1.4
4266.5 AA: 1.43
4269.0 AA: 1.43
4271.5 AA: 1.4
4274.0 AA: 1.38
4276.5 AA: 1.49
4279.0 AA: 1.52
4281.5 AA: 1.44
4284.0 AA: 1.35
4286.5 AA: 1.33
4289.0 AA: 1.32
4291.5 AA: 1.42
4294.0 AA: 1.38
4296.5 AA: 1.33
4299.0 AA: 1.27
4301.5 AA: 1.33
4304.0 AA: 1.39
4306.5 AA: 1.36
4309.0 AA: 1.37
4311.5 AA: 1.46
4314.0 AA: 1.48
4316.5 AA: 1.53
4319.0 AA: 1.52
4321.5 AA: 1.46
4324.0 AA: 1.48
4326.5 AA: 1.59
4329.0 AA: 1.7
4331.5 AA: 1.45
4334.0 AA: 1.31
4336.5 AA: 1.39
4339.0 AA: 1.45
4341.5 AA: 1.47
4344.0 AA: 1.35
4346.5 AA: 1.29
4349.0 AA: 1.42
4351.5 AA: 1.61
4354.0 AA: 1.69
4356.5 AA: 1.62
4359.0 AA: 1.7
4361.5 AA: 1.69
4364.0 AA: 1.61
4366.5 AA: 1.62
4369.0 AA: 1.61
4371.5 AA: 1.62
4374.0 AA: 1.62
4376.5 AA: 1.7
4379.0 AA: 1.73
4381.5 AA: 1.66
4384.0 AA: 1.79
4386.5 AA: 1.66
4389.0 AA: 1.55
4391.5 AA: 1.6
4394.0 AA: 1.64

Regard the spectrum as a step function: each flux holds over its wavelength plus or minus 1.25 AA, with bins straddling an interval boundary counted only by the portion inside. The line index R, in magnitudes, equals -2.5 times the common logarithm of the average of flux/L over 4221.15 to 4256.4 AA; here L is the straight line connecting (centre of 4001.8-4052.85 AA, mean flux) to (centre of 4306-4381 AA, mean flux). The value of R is 0.09 mag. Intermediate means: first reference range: 1.35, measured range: 1.35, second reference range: 1.53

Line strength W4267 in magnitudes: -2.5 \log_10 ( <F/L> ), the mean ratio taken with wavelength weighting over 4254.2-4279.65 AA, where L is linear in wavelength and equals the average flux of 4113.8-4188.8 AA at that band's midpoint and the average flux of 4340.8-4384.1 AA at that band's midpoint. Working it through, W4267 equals 0.06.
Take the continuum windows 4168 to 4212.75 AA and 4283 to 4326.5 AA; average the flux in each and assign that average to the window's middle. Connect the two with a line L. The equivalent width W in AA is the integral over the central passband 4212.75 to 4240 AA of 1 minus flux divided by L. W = 1.0 AA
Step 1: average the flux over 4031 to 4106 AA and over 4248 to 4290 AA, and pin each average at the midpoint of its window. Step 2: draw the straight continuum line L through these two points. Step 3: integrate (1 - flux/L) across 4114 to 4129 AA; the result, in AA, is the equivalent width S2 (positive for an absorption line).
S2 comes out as -0.5 AA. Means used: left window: 1.32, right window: 1.4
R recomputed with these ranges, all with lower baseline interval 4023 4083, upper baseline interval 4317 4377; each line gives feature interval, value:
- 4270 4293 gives 0.07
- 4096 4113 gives 0.16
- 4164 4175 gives -0.04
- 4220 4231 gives 0.08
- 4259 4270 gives 0.04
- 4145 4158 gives -0.04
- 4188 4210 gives -0.03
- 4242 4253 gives 0.11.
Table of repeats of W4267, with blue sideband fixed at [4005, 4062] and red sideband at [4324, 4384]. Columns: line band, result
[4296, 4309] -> 0.14 mag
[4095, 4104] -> 0.24 mag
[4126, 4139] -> 0.02 mag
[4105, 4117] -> 0.09 mag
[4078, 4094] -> 0.03 mag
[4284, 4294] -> 0.12 mag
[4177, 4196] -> -0.01 mag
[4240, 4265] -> 0.09 mag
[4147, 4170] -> -0.04 mag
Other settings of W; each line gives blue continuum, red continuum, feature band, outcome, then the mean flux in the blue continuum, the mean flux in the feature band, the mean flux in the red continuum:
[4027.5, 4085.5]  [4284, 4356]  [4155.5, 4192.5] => -1.55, 1.35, 1.45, 1.43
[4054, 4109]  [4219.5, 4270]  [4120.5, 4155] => -3.07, 1.29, 1.44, 1.38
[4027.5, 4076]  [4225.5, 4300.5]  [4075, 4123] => 2.43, 1.35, 1.29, 1.38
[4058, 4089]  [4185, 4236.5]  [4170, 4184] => 0.54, 1.35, 1.36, 1.44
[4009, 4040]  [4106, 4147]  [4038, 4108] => 2.00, 1.34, 1.32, 1.39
